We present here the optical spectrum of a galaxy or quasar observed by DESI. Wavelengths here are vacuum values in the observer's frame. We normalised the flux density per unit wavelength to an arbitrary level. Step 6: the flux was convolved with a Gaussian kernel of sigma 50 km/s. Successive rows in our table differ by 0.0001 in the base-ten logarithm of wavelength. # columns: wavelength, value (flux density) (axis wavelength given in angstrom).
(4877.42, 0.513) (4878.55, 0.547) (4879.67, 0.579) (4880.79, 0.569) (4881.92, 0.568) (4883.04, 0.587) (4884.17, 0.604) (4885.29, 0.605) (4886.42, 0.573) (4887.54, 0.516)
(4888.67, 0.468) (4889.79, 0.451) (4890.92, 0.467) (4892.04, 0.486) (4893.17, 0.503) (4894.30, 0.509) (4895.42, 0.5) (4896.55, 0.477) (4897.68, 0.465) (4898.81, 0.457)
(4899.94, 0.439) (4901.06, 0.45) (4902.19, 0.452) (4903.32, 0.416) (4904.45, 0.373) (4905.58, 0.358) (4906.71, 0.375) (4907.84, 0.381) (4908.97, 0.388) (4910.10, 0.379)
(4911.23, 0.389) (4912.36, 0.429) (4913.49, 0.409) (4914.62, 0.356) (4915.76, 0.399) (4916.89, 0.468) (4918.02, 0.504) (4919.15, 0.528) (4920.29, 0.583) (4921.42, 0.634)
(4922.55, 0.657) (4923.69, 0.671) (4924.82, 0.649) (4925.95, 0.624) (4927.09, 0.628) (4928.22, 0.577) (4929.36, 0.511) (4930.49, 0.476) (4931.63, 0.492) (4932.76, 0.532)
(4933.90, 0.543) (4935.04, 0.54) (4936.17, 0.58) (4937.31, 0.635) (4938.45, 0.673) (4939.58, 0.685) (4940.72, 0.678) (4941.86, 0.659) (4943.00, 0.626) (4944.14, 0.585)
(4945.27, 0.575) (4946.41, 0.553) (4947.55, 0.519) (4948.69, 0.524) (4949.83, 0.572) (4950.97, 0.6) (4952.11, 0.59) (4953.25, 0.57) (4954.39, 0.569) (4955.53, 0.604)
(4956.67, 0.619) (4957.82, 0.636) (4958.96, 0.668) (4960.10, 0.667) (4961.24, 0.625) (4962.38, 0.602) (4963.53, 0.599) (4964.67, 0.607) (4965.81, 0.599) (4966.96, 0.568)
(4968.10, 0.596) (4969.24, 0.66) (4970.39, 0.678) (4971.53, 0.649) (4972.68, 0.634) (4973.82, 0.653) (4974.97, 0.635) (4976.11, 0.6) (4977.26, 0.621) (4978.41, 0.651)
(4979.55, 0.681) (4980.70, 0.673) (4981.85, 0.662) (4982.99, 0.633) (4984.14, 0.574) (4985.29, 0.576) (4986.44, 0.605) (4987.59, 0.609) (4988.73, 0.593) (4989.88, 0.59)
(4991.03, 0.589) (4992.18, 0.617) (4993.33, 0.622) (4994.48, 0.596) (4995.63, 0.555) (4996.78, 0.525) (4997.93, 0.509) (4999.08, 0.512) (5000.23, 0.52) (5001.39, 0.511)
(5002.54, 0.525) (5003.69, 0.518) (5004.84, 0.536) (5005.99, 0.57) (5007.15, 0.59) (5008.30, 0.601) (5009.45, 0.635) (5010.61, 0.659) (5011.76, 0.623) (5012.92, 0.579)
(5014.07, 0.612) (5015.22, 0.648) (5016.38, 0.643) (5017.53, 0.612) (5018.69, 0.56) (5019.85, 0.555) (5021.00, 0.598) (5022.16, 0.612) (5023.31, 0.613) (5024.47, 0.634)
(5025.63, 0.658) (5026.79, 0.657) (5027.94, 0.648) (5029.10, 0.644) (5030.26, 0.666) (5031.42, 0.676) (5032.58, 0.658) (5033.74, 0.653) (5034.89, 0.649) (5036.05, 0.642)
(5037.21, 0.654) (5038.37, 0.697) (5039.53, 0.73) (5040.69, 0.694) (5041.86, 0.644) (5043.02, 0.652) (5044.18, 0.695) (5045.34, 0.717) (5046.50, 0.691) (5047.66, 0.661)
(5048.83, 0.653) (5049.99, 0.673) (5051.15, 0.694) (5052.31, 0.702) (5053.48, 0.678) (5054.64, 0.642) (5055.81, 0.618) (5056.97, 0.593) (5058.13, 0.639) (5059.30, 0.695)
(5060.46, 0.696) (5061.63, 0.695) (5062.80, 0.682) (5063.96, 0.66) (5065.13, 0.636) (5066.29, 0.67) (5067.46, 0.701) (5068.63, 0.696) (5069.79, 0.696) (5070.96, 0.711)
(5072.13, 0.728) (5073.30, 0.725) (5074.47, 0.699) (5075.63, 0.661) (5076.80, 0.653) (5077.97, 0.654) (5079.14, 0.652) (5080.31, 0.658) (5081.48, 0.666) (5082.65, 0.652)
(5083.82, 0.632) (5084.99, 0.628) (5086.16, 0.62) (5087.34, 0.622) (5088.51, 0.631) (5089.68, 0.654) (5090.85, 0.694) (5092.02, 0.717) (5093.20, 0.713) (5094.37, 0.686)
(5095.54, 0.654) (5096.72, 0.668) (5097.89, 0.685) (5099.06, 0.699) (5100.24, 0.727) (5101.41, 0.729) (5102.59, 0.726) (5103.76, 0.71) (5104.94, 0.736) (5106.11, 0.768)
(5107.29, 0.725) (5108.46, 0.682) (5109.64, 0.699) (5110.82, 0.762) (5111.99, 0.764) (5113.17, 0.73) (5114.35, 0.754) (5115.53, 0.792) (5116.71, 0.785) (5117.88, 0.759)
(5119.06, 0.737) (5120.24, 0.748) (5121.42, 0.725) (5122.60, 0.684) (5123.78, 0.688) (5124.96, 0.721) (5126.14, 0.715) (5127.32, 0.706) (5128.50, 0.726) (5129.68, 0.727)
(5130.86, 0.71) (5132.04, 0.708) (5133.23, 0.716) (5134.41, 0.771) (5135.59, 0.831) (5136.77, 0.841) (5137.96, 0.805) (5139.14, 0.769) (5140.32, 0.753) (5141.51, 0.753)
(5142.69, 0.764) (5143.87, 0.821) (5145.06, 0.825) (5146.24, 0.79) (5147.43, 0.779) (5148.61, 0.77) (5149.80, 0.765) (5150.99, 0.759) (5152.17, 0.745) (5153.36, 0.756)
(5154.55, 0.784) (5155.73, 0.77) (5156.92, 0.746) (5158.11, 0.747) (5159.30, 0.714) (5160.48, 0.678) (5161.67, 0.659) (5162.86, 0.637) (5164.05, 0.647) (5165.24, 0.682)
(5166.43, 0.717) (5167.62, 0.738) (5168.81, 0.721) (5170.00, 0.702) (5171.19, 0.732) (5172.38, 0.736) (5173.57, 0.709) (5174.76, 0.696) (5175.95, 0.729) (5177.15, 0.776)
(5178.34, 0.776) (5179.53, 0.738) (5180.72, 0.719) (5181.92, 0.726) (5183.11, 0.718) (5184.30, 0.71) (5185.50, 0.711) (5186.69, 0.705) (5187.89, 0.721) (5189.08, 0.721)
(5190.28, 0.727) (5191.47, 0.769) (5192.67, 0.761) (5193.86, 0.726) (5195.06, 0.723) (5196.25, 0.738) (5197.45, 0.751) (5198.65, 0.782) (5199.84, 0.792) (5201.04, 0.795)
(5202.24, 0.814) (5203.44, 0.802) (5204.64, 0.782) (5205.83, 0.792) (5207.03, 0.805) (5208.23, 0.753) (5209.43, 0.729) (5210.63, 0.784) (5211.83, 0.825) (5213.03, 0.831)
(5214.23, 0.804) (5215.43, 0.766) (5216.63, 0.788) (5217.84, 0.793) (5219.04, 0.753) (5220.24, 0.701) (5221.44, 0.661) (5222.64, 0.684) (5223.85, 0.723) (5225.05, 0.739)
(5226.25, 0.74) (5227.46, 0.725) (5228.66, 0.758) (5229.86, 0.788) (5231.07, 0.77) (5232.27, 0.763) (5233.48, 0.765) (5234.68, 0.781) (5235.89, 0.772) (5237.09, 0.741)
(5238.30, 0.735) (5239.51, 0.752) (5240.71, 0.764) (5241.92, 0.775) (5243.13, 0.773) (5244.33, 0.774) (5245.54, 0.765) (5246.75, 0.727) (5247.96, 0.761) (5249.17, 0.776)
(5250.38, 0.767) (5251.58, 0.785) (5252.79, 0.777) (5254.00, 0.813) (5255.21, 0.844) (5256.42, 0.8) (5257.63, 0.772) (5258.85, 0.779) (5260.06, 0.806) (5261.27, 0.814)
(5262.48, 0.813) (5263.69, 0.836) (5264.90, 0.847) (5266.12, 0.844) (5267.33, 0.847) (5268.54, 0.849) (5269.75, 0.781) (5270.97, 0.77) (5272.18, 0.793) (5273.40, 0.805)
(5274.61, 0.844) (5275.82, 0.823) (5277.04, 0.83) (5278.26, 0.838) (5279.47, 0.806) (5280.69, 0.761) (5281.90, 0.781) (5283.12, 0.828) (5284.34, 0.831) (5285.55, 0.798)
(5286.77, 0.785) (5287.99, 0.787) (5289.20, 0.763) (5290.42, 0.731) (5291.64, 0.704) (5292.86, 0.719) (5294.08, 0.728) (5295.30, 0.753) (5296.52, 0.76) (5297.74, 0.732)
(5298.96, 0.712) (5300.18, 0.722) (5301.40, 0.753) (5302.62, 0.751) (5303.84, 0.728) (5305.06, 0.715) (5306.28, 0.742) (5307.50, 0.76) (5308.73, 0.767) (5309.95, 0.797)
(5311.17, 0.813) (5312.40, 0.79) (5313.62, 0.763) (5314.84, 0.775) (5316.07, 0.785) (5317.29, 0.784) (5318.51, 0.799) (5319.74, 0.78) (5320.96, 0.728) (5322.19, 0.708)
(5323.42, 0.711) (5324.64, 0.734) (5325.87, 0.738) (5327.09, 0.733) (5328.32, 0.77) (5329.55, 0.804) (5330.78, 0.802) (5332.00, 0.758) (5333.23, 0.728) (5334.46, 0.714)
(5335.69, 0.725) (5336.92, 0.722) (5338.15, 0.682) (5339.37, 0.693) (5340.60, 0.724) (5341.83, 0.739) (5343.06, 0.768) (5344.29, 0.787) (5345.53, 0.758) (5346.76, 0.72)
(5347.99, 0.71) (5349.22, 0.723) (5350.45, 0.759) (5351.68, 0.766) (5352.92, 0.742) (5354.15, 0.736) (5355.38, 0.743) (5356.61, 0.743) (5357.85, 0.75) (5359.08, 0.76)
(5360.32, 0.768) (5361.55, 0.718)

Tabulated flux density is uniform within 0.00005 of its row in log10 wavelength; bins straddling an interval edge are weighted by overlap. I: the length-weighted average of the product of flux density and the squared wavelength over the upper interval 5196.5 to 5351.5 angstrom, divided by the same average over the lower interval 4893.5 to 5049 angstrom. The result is 1.5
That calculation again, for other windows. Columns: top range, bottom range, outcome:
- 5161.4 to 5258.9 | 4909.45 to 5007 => 1.43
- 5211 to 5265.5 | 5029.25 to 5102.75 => 1.23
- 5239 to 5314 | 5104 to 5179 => 1.11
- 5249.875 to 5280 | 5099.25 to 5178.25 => 1.15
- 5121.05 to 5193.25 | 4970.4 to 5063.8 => 1.24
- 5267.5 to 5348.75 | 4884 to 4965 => 1.65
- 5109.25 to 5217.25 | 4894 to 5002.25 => 1.45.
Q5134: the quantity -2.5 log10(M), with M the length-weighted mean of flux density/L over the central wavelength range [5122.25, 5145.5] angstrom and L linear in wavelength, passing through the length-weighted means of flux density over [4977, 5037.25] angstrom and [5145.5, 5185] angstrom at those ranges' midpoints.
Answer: -0.07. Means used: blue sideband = 0.606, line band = 0.752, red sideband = 0.73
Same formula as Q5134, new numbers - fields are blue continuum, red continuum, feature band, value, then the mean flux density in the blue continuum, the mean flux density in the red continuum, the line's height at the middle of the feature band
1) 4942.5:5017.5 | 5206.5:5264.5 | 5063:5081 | -0.03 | 0.599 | 0.77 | 0.661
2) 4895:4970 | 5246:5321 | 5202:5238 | -0.04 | 0.542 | 0.782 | 0.739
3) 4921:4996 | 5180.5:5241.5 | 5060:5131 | -0.02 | 0.607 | 0.755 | 0.687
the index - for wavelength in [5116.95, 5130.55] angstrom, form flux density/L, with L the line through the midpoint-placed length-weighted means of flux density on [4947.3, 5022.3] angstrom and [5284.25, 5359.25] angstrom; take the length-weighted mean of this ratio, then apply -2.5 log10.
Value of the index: -0.10 mag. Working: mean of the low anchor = 0.599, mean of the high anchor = 0.749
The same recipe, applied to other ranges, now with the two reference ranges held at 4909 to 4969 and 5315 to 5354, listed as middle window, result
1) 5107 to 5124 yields -0.14 mag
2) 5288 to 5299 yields -0.02 mag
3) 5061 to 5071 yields -0.09 mag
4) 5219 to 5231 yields -0.05 mag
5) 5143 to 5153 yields -0.18 mag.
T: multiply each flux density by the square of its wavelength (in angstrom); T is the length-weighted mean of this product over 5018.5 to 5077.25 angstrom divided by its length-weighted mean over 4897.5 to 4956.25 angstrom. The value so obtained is 1.3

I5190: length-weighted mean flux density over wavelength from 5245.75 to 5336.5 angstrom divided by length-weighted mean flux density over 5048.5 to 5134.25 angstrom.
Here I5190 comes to 1.1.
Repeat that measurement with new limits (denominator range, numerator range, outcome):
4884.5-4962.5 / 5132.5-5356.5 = 1.43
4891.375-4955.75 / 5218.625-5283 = 1.49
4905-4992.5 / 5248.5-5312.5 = 1.36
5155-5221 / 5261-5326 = 1.05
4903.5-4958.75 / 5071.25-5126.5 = 1.30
